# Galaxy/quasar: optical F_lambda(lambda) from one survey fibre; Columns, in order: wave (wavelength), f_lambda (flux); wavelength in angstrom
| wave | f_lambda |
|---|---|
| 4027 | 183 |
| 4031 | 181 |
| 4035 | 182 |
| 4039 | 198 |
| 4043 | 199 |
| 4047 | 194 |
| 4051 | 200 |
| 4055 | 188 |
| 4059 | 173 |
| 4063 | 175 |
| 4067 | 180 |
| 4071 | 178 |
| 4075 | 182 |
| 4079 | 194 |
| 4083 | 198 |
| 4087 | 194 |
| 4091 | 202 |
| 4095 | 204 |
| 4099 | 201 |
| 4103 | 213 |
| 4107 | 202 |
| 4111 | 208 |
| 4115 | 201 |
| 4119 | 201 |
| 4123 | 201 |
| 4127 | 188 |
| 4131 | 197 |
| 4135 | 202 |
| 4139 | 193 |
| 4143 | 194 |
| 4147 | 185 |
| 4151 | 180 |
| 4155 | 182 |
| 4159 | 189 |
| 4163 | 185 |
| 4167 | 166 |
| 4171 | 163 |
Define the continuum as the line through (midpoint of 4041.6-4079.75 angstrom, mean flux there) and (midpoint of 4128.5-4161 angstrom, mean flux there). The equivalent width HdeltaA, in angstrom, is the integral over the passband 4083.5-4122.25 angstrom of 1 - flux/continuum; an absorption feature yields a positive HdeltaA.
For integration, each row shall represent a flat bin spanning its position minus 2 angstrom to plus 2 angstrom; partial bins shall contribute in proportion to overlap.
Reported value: -3.0 angstrom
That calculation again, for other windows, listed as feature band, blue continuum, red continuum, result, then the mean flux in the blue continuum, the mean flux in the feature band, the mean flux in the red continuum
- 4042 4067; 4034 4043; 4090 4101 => 1.08 angstrom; 193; 187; 202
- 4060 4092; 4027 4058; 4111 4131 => 1.17 angstrom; 191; 187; 199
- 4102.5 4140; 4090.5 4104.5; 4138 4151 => -0.66 angstrom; 205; 200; 189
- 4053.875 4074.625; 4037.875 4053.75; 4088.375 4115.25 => 2.18 angstrom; 197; 179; 204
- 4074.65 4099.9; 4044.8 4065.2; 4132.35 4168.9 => -1.49 angstrom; 186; 197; 186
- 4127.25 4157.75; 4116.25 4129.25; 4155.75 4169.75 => -0.32 angstrom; 197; 190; 179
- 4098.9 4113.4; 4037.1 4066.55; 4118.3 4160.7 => -1.20 angstrom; 189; 207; 192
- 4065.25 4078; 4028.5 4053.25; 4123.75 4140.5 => 0.80 angstrom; 192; 181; 196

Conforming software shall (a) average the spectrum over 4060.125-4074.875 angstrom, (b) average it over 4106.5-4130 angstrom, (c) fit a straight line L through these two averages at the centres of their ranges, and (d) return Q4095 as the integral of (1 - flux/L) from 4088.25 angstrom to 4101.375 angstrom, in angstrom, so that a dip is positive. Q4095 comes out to -0.9 angstrom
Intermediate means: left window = 178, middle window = 202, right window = 200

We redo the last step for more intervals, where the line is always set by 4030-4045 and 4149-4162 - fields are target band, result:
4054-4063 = 0.5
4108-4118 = -0.9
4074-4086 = -0.3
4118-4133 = -0.9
